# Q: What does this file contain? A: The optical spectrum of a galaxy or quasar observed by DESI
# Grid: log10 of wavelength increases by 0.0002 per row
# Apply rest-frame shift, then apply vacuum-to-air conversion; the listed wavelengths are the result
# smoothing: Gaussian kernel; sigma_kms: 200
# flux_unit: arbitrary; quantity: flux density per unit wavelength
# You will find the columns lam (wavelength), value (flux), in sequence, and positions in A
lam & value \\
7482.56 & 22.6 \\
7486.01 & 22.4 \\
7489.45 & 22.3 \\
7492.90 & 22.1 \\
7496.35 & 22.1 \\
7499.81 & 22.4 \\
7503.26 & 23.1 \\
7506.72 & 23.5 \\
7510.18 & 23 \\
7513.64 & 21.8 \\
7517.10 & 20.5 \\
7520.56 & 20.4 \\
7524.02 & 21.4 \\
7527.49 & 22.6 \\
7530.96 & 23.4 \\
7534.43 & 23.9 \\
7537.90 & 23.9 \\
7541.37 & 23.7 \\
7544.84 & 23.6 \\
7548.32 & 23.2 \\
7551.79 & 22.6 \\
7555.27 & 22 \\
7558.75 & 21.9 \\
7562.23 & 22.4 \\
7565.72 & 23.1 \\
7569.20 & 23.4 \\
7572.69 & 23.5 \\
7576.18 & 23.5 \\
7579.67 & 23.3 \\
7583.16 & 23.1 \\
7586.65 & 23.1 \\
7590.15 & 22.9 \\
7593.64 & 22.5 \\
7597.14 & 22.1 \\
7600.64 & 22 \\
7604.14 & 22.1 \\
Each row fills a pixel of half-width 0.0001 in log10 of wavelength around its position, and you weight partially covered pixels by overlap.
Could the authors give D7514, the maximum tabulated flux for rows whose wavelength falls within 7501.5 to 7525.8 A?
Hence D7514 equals 23.5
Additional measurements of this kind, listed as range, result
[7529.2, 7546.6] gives 23.9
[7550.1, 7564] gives 22.6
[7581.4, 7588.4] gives 23.1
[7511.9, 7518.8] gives 21.8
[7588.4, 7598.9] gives 22.9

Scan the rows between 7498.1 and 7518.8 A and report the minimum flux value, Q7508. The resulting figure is 20.5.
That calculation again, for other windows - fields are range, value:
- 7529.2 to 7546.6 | 23.4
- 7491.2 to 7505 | 22.1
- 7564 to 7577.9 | 23.1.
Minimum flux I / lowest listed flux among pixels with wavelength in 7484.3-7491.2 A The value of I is 22.3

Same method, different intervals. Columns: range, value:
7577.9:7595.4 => 22.5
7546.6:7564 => 21.9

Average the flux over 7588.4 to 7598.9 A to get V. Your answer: 22.5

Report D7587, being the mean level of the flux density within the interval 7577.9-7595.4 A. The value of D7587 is 23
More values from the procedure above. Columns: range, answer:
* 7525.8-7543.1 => 23.5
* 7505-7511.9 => 23.2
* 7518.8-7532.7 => 21.9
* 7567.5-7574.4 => 23.4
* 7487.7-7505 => 22.4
